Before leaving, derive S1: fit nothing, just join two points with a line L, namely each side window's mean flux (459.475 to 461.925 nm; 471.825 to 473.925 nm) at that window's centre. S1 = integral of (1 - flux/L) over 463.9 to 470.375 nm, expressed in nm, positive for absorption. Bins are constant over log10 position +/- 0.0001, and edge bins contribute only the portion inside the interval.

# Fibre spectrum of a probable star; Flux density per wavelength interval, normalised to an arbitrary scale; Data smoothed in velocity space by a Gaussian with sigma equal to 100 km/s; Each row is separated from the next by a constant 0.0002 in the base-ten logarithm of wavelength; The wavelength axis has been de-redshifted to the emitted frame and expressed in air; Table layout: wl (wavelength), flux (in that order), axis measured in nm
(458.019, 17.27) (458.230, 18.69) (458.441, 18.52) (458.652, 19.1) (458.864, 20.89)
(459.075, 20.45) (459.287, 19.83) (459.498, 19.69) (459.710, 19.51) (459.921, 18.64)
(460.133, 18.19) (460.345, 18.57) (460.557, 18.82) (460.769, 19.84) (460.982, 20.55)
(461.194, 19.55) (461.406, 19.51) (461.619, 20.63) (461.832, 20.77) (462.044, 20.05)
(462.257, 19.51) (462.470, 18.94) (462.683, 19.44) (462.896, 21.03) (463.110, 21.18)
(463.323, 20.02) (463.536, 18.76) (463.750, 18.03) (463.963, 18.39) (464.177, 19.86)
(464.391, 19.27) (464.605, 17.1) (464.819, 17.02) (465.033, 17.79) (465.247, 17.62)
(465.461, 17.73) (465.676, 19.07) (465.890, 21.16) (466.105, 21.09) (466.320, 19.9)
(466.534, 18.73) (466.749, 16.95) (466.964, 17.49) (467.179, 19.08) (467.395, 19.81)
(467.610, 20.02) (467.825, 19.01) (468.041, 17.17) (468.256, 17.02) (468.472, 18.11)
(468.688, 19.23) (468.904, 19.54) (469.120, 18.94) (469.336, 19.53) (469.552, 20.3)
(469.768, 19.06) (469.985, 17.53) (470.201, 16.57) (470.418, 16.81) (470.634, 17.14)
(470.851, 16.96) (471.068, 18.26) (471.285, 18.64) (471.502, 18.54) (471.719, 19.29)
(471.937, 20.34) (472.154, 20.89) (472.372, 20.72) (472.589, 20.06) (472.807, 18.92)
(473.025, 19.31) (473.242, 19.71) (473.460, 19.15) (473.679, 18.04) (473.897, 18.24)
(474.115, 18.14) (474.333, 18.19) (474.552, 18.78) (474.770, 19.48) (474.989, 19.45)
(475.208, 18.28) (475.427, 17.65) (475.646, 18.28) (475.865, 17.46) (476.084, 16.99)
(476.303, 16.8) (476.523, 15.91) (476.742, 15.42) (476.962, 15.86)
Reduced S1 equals 0.296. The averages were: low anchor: 19.5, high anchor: 19.6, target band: 18.7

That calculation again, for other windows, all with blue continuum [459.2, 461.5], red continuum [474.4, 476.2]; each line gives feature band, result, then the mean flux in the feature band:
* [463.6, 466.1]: 0.06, 18.6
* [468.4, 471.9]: 0.04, 18.4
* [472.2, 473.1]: -0.07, 19.8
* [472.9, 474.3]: -0.02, 18.7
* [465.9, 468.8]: 0.00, 18.8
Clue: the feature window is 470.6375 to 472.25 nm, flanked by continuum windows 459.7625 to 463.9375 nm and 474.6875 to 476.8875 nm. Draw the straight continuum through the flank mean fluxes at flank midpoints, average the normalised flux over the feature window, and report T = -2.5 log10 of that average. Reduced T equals -0.04 mag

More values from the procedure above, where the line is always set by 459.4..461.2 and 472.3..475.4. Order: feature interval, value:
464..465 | 0.05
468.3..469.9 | 0.00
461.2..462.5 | -0.04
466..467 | 0.01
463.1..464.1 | 0.00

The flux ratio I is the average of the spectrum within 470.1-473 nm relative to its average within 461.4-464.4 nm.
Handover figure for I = 0.95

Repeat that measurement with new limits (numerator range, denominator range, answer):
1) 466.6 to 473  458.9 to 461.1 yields 0.96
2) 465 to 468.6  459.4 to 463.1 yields 0.95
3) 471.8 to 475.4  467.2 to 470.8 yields 1.04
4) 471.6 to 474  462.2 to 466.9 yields 1.03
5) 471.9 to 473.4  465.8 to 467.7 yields 1.03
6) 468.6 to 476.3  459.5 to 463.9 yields 0.95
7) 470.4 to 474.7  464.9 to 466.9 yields 1.00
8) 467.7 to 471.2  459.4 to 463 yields 0.93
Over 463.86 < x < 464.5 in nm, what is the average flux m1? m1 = 19.2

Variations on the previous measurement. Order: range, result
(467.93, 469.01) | 18.2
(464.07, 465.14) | 18.2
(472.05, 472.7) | 20.5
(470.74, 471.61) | 18.1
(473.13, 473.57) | 19.4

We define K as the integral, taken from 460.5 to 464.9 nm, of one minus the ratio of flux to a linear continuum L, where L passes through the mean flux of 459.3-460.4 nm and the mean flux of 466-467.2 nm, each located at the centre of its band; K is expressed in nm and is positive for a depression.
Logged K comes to -0.12 nm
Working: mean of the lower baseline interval 19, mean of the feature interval 19.5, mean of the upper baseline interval 18.9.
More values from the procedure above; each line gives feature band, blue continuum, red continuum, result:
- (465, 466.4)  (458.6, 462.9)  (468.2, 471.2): -0.03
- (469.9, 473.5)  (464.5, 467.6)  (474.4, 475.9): -0.04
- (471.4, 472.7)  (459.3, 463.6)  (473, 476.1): -0.09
